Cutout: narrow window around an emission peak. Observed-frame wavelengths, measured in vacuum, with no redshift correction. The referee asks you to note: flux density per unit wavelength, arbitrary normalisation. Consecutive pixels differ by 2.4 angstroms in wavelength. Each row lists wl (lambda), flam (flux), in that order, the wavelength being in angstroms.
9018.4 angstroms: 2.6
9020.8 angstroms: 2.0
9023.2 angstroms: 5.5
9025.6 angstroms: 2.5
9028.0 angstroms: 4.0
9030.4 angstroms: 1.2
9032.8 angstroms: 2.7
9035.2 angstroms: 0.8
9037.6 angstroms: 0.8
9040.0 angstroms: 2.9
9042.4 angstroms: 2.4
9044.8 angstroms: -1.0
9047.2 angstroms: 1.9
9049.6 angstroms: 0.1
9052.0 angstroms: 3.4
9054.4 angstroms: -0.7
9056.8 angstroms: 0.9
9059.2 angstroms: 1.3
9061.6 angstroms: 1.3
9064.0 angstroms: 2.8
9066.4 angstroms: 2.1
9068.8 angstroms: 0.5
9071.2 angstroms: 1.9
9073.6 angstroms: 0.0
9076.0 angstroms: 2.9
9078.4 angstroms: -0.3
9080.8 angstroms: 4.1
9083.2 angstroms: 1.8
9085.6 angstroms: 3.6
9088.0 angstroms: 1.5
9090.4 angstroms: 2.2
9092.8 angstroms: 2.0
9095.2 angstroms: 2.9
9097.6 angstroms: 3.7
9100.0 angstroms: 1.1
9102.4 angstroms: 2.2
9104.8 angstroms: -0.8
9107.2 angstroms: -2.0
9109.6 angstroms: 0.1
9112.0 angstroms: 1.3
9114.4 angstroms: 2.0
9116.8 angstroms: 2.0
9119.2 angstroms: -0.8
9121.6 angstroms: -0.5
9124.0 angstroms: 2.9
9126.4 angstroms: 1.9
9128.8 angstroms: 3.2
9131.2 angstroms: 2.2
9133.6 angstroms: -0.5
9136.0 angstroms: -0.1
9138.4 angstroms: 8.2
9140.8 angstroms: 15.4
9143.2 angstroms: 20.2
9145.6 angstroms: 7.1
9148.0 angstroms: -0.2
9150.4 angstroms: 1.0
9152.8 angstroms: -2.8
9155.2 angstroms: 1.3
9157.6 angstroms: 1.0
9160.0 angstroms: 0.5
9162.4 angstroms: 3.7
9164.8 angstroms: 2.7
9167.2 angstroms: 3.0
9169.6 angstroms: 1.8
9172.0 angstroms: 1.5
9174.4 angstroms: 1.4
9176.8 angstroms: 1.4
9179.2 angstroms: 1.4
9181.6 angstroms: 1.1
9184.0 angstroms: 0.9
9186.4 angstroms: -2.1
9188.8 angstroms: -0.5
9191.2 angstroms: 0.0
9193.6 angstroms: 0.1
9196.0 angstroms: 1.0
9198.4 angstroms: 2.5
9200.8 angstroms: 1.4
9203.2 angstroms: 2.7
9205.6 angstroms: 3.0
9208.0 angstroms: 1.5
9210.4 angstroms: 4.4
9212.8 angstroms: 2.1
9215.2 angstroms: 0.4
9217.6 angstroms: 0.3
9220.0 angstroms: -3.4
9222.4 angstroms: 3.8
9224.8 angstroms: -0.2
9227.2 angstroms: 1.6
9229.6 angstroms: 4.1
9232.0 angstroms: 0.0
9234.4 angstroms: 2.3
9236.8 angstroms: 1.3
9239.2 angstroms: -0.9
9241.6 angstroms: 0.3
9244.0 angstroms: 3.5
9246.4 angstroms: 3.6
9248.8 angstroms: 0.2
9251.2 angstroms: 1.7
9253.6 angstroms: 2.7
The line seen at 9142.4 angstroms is H-beta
